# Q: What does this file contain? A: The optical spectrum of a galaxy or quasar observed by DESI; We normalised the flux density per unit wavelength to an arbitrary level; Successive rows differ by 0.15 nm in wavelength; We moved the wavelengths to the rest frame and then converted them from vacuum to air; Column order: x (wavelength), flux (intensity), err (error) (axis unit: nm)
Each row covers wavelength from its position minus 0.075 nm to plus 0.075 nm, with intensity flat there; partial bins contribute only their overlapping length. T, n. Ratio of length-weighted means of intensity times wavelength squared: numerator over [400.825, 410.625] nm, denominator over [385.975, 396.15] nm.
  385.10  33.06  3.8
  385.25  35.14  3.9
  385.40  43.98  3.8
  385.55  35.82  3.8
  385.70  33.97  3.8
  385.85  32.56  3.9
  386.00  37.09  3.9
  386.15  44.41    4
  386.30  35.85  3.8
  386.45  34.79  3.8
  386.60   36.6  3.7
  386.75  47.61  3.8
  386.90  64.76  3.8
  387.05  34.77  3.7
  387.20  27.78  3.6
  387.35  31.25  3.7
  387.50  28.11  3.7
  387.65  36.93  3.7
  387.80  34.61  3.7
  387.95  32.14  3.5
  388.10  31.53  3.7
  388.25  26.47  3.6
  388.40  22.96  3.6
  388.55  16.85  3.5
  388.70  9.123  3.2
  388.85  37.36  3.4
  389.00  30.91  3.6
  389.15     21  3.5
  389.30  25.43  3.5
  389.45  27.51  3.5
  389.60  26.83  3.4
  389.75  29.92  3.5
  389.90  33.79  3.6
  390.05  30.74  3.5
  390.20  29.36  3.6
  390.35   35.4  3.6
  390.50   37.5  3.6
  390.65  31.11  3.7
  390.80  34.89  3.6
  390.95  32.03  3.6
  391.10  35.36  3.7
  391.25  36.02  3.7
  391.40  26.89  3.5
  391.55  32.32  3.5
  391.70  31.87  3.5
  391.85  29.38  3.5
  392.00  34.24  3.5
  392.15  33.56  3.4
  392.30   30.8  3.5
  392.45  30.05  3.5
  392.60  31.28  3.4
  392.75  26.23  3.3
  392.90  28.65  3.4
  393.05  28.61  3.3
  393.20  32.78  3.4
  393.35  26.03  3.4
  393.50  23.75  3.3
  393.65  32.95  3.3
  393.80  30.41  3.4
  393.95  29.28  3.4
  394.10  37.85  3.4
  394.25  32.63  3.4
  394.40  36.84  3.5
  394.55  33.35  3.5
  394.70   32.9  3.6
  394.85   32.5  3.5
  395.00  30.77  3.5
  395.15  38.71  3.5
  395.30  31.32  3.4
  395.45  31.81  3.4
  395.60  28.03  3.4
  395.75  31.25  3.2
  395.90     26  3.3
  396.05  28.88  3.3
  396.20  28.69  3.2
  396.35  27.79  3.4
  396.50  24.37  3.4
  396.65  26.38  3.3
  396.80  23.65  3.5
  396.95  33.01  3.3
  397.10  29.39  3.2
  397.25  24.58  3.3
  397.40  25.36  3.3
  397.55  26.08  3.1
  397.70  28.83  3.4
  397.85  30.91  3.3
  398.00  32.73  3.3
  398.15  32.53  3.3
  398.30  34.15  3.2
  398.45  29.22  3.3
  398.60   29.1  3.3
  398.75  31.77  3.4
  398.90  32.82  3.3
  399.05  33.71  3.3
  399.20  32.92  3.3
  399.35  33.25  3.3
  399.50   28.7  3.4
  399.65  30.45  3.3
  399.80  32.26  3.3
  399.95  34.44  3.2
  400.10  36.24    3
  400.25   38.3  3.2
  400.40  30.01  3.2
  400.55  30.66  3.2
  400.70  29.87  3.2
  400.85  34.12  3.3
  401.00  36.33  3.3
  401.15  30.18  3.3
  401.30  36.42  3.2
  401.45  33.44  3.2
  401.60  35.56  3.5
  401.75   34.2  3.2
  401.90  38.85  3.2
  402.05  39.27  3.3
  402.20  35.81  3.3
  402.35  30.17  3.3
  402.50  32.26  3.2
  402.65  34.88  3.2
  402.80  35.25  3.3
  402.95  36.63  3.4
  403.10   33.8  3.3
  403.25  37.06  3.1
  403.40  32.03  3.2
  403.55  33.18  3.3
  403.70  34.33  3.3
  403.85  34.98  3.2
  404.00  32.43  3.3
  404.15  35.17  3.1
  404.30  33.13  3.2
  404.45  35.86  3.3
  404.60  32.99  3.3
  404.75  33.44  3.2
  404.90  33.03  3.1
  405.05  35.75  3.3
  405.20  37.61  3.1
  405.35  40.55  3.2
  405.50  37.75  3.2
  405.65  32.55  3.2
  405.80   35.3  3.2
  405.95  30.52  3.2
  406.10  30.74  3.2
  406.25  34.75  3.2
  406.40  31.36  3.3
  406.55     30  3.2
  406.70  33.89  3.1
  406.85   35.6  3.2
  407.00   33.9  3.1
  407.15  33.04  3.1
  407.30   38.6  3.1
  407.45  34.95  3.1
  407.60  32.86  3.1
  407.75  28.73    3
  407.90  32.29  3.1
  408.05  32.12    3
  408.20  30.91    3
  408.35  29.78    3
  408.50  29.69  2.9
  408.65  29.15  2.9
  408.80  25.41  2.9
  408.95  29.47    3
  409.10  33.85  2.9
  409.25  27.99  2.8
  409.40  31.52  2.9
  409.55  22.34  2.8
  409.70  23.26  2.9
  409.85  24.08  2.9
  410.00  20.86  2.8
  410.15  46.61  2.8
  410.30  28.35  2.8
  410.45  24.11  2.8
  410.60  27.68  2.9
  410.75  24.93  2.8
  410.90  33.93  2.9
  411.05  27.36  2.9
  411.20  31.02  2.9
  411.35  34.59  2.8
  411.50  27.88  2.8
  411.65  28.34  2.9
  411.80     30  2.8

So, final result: 1.1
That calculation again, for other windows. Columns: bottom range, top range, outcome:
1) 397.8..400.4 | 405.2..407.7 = 1.09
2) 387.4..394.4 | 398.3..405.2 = 1.18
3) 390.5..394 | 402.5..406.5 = 1.18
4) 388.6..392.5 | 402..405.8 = 1.22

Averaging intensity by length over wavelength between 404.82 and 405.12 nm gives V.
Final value 34.4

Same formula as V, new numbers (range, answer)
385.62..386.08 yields 34.7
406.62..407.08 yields 34.4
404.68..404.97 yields 33.2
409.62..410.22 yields 28.5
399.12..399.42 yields 33.1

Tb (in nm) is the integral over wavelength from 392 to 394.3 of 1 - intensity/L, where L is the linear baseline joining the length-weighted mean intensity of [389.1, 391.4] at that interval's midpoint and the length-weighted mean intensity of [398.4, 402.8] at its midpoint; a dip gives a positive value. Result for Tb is 0.09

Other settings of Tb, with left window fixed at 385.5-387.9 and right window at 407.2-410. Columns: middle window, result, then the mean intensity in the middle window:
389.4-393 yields 0.424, 31.5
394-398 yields 0.462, 30.1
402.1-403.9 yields -0.153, 34.3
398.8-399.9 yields 0.026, 32.1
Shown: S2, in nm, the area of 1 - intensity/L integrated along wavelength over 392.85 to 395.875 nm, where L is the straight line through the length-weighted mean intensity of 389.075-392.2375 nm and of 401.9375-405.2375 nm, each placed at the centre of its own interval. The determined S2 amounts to 0.07 nm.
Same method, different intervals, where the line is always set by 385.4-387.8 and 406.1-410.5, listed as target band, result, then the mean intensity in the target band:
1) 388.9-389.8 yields 0.235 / 27.1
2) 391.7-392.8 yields 0.149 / 31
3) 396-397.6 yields 0.338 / 27.1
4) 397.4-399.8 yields 0.198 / 31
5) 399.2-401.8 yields 0.000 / 33.2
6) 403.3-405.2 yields -0.122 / 34.1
